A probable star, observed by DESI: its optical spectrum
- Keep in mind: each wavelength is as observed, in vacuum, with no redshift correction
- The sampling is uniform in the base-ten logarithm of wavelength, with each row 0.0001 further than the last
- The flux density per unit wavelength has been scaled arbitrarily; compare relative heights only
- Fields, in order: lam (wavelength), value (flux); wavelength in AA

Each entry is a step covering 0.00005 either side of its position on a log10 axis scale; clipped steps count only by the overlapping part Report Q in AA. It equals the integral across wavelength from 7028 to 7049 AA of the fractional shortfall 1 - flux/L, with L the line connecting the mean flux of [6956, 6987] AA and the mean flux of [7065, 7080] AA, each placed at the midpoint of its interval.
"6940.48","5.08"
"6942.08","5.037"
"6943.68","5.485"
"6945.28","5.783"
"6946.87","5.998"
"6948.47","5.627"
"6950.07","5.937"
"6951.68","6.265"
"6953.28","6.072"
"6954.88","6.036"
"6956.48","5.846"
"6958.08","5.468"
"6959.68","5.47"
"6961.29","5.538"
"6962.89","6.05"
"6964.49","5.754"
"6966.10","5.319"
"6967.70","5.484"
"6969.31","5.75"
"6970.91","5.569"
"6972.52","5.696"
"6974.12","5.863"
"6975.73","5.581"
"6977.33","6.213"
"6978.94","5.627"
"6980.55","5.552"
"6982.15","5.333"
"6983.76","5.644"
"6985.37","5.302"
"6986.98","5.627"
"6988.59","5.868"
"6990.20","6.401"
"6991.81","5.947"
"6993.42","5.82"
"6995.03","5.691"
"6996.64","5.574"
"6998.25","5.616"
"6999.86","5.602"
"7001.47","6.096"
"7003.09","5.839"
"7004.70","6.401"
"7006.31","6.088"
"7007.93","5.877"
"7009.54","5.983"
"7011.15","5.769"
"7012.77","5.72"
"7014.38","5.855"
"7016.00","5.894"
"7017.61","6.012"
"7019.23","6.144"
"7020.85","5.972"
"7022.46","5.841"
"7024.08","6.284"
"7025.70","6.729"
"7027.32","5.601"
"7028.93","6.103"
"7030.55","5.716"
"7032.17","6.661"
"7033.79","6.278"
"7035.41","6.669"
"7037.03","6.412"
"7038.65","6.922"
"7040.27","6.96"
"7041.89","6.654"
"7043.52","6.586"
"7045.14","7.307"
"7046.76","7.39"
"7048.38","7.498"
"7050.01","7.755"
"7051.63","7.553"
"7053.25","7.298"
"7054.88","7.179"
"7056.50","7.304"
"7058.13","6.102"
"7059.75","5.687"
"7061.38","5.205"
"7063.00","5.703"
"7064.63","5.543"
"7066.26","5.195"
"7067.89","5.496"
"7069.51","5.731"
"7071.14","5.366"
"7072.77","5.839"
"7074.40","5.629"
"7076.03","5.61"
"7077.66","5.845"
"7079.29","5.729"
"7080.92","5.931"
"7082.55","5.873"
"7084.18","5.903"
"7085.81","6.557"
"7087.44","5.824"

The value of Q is -4.04 AA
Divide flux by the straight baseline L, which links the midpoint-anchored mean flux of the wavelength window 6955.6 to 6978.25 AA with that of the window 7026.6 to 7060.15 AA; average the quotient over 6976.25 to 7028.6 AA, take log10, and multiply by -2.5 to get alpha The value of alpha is 0.06 mag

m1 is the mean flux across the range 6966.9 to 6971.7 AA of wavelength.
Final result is 5.6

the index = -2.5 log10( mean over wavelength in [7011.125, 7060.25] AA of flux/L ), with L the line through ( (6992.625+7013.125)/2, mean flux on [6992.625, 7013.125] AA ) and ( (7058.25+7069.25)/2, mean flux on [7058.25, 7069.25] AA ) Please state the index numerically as -0.153 mag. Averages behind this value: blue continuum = 5.86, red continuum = 5.53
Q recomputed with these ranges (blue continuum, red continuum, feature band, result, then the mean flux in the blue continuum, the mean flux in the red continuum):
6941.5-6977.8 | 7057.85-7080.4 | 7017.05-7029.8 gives -0.95 AA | 5.73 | 5.61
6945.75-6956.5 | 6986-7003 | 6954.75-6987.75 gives 1.43 AA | 5.97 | 5.82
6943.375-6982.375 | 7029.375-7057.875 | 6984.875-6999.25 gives 0.93 AA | 5.74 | 6.92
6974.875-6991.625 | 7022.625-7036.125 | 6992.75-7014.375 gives 0.34 AA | 5.72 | 6.23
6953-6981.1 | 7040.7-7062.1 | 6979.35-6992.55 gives 0.60 AA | 5.71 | 6.89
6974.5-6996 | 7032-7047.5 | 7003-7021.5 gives 0.85 AA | 5.74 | 6.79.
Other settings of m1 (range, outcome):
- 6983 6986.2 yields 5.47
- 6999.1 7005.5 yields 5.98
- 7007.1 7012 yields 5.87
